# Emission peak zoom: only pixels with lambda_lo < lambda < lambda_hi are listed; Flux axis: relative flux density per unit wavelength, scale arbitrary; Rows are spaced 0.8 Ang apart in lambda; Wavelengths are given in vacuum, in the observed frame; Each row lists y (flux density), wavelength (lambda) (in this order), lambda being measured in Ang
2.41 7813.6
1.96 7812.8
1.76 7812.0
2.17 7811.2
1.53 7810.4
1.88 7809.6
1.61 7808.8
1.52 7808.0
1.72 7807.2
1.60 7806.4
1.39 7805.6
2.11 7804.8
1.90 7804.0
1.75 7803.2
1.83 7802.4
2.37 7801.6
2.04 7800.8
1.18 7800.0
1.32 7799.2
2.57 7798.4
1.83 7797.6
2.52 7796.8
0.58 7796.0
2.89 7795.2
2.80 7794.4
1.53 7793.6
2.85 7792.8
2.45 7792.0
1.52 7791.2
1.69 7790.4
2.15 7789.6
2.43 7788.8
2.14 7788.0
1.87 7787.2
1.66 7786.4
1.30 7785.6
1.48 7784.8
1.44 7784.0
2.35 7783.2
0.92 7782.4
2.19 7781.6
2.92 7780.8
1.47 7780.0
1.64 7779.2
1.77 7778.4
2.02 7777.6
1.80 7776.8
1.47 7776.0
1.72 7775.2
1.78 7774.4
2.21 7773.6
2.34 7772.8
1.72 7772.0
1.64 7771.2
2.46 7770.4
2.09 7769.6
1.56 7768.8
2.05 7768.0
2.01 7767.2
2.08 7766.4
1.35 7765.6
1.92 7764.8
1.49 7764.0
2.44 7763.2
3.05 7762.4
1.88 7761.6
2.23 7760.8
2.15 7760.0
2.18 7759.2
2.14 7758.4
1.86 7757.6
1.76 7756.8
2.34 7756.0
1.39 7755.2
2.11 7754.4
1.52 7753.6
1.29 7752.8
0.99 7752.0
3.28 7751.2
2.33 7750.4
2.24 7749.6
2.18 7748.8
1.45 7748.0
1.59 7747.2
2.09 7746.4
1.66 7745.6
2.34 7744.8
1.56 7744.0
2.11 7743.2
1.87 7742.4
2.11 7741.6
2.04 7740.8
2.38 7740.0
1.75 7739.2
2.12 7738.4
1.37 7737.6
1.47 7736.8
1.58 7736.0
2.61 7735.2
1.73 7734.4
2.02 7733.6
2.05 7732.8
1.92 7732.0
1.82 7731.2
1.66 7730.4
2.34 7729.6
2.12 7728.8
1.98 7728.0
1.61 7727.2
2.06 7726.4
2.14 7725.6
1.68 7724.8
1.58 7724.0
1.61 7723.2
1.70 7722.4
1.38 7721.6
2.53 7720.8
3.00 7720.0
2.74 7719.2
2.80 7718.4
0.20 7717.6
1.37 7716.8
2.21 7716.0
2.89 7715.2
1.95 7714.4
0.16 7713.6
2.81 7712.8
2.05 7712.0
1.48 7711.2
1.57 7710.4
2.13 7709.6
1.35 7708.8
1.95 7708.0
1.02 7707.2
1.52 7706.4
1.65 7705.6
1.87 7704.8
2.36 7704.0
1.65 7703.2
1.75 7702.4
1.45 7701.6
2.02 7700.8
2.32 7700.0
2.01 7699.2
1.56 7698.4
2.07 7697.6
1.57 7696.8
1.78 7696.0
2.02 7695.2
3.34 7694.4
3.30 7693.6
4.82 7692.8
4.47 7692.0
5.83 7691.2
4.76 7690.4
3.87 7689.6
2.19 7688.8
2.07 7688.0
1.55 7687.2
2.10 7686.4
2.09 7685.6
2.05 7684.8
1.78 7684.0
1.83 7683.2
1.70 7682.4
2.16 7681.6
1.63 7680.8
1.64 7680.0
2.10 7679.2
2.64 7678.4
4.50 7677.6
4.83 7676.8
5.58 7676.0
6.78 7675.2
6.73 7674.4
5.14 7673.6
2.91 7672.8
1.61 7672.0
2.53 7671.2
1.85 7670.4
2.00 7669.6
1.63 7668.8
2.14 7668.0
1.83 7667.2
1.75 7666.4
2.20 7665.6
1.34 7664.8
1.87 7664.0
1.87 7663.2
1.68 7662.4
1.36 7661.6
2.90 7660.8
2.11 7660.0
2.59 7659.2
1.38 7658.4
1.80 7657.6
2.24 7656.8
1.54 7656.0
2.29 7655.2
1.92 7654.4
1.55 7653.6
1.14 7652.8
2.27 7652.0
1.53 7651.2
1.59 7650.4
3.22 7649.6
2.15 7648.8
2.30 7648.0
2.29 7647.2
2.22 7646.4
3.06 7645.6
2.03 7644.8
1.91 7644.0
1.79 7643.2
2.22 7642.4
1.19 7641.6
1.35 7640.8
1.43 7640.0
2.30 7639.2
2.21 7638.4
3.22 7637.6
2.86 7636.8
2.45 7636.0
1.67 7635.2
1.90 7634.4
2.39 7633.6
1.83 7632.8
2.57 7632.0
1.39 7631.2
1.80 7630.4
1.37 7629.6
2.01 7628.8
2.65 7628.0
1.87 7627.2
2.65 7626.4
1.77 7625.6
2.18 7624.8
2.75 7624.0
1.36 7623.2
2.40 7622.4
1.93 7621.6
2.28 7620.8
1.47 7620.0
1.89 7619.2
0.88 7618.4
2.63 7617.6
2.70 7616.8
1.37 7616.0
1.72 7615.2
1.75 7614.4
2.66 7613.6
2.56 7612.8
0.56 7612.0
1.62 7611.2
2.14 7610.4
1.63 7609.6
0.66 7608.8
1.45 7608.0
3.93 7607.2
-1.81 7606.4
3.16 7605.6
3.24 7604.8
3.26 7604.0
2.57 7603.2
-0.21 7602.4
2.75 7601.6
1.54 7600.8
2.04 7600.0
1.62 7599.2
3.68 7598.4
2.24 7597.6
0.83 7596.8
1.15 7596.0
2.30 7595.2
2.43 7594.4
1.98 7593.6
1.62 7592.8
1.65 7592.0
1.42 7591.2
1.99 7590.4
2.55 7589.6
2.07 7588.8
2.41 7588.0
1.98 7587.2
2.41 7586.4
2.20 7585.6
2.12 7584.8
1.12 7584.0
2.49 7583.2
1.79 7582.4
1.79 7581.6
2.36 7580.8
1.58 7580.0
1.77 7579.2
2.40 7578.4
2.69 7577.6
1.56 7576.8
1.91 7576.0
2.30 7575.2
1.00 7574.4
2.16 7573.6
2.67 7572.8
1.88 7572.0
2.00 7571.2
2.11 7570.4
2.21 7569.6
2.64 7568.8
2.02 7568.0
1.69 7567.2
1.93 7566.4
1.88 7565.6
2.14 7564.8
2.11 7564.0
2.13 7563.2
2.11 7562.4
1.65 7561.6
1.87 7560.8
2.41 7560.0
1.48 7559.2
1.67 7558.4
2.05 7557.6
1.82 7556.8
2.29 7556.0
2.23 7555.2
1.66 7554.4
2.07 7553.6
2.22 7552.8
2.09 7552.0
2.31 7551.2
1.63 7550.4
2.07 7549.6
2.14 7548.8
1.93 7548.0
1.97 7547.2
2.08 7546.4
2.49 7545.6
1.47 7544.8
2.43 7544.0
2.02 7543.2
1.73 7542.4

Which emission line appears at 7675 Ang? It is [S II]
